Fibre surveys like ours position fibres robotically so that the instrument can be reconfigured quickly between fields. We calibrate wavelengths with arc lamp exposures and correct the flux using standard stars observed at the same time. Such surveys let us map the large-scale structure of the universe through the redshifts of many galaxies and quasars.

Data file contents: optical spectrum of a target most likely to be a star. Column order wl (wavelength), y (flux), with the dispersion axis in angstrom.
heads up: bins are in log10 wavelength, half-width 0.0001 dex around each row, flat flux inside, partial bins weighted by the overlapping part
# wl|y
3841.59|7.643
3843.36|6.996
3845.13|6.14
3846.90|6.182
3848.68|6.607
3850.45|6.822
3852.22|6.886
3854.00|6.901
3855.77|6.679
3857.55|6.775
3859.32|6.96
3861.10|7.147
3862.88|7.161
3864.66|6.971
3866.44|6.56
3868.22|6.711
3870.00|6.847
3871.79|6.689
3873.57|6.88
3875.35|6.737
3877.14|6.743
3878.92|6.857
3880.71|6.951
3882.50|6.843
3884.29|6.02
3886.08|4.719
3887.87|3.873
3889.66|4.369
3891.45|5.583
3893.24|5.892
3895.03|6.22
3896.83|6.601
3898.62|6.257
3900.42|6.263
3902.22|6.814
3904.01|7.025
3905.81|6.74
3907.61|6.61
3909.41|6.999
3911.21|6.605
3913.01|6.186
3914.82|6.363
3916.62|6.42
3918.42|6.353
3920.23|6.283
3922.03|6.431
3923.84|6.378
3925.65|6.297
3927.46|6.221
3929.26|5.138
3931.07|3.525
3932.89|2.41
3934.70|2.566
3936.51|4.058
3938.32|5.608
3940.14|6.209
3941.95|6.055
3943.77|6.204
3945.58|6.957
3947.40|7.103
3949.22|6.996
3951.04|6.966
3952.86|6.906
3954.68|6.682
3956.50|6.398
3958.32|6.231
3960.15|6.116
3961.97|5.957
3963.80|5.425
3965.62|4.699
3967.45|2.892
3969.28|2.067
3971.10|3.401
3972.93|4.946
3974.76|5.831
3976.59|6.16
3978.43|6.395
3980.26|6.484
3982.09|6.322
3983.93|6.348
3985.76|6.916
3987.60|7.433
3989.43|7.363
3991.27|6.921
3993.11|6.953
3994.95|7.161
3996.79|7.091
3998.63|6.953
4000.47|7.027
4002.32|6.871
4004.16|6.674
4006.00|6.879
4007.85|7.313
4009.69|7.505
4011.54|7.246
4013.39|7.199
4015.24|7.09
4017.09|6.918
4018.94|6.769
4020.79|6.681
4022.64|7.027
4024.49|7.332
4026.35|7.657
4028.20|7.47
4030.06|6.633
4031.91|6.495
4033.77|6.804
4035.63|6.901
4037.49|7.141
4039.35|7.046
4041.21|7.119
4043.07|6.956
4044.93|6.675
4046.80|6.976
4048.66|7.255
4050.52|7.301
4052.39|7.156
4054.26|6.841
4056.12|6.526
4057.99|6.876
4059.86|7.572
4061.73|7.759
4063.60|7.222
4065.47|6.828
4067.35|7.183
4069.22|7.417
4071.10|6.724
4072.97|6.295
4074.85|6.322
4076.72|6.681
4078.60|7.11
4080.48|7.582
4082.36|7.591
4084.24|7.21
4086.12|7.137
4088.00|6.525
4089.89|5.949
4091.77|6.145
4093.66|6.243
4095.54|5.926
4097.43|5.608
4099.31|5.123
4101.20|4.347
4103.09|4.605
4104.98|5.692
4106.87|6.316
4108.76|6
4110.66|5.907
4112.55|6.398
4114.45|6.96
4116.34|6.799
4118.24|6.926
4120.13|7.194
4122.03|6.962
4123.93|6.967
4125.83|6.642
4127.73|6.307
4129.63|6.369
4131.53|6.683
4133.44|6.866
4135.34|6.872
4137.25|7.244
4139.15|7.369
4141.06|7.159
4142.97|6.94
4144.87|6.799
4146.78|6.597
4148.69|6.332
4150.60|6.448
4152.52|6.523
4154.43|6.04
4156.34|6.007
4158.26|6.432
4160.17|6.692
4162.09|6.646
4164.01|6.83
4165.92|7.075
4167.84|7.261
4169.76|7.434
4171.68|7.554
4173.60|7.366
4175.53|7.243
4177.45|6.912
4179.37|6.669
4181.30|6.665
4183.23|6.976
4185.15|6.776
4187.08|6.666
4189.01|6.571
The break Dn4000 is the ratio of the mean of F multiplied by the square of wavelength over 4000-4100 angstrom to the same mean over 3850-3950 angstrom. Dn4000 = 1.20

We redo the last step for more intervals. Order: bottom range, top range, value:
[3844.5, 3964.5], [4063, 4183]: 1.19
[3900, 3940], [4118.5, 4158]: 1.29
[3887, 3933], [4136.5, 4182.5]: 1.30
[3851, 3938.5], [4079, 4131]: 1.15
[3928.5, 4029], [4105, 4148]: 1.17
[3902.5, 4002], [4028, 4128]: 1.18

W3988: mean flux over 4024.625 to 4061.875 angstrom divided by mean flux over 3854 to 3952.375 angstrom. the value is 1.14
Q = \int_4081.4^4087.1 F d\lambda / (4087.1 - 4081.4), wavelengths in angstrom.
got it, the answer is 7.31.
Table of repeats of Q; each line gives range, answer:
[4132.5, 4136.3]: 6.87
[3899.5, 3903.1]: 6.52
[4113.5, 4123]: 6.97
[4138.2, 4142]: 7.26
